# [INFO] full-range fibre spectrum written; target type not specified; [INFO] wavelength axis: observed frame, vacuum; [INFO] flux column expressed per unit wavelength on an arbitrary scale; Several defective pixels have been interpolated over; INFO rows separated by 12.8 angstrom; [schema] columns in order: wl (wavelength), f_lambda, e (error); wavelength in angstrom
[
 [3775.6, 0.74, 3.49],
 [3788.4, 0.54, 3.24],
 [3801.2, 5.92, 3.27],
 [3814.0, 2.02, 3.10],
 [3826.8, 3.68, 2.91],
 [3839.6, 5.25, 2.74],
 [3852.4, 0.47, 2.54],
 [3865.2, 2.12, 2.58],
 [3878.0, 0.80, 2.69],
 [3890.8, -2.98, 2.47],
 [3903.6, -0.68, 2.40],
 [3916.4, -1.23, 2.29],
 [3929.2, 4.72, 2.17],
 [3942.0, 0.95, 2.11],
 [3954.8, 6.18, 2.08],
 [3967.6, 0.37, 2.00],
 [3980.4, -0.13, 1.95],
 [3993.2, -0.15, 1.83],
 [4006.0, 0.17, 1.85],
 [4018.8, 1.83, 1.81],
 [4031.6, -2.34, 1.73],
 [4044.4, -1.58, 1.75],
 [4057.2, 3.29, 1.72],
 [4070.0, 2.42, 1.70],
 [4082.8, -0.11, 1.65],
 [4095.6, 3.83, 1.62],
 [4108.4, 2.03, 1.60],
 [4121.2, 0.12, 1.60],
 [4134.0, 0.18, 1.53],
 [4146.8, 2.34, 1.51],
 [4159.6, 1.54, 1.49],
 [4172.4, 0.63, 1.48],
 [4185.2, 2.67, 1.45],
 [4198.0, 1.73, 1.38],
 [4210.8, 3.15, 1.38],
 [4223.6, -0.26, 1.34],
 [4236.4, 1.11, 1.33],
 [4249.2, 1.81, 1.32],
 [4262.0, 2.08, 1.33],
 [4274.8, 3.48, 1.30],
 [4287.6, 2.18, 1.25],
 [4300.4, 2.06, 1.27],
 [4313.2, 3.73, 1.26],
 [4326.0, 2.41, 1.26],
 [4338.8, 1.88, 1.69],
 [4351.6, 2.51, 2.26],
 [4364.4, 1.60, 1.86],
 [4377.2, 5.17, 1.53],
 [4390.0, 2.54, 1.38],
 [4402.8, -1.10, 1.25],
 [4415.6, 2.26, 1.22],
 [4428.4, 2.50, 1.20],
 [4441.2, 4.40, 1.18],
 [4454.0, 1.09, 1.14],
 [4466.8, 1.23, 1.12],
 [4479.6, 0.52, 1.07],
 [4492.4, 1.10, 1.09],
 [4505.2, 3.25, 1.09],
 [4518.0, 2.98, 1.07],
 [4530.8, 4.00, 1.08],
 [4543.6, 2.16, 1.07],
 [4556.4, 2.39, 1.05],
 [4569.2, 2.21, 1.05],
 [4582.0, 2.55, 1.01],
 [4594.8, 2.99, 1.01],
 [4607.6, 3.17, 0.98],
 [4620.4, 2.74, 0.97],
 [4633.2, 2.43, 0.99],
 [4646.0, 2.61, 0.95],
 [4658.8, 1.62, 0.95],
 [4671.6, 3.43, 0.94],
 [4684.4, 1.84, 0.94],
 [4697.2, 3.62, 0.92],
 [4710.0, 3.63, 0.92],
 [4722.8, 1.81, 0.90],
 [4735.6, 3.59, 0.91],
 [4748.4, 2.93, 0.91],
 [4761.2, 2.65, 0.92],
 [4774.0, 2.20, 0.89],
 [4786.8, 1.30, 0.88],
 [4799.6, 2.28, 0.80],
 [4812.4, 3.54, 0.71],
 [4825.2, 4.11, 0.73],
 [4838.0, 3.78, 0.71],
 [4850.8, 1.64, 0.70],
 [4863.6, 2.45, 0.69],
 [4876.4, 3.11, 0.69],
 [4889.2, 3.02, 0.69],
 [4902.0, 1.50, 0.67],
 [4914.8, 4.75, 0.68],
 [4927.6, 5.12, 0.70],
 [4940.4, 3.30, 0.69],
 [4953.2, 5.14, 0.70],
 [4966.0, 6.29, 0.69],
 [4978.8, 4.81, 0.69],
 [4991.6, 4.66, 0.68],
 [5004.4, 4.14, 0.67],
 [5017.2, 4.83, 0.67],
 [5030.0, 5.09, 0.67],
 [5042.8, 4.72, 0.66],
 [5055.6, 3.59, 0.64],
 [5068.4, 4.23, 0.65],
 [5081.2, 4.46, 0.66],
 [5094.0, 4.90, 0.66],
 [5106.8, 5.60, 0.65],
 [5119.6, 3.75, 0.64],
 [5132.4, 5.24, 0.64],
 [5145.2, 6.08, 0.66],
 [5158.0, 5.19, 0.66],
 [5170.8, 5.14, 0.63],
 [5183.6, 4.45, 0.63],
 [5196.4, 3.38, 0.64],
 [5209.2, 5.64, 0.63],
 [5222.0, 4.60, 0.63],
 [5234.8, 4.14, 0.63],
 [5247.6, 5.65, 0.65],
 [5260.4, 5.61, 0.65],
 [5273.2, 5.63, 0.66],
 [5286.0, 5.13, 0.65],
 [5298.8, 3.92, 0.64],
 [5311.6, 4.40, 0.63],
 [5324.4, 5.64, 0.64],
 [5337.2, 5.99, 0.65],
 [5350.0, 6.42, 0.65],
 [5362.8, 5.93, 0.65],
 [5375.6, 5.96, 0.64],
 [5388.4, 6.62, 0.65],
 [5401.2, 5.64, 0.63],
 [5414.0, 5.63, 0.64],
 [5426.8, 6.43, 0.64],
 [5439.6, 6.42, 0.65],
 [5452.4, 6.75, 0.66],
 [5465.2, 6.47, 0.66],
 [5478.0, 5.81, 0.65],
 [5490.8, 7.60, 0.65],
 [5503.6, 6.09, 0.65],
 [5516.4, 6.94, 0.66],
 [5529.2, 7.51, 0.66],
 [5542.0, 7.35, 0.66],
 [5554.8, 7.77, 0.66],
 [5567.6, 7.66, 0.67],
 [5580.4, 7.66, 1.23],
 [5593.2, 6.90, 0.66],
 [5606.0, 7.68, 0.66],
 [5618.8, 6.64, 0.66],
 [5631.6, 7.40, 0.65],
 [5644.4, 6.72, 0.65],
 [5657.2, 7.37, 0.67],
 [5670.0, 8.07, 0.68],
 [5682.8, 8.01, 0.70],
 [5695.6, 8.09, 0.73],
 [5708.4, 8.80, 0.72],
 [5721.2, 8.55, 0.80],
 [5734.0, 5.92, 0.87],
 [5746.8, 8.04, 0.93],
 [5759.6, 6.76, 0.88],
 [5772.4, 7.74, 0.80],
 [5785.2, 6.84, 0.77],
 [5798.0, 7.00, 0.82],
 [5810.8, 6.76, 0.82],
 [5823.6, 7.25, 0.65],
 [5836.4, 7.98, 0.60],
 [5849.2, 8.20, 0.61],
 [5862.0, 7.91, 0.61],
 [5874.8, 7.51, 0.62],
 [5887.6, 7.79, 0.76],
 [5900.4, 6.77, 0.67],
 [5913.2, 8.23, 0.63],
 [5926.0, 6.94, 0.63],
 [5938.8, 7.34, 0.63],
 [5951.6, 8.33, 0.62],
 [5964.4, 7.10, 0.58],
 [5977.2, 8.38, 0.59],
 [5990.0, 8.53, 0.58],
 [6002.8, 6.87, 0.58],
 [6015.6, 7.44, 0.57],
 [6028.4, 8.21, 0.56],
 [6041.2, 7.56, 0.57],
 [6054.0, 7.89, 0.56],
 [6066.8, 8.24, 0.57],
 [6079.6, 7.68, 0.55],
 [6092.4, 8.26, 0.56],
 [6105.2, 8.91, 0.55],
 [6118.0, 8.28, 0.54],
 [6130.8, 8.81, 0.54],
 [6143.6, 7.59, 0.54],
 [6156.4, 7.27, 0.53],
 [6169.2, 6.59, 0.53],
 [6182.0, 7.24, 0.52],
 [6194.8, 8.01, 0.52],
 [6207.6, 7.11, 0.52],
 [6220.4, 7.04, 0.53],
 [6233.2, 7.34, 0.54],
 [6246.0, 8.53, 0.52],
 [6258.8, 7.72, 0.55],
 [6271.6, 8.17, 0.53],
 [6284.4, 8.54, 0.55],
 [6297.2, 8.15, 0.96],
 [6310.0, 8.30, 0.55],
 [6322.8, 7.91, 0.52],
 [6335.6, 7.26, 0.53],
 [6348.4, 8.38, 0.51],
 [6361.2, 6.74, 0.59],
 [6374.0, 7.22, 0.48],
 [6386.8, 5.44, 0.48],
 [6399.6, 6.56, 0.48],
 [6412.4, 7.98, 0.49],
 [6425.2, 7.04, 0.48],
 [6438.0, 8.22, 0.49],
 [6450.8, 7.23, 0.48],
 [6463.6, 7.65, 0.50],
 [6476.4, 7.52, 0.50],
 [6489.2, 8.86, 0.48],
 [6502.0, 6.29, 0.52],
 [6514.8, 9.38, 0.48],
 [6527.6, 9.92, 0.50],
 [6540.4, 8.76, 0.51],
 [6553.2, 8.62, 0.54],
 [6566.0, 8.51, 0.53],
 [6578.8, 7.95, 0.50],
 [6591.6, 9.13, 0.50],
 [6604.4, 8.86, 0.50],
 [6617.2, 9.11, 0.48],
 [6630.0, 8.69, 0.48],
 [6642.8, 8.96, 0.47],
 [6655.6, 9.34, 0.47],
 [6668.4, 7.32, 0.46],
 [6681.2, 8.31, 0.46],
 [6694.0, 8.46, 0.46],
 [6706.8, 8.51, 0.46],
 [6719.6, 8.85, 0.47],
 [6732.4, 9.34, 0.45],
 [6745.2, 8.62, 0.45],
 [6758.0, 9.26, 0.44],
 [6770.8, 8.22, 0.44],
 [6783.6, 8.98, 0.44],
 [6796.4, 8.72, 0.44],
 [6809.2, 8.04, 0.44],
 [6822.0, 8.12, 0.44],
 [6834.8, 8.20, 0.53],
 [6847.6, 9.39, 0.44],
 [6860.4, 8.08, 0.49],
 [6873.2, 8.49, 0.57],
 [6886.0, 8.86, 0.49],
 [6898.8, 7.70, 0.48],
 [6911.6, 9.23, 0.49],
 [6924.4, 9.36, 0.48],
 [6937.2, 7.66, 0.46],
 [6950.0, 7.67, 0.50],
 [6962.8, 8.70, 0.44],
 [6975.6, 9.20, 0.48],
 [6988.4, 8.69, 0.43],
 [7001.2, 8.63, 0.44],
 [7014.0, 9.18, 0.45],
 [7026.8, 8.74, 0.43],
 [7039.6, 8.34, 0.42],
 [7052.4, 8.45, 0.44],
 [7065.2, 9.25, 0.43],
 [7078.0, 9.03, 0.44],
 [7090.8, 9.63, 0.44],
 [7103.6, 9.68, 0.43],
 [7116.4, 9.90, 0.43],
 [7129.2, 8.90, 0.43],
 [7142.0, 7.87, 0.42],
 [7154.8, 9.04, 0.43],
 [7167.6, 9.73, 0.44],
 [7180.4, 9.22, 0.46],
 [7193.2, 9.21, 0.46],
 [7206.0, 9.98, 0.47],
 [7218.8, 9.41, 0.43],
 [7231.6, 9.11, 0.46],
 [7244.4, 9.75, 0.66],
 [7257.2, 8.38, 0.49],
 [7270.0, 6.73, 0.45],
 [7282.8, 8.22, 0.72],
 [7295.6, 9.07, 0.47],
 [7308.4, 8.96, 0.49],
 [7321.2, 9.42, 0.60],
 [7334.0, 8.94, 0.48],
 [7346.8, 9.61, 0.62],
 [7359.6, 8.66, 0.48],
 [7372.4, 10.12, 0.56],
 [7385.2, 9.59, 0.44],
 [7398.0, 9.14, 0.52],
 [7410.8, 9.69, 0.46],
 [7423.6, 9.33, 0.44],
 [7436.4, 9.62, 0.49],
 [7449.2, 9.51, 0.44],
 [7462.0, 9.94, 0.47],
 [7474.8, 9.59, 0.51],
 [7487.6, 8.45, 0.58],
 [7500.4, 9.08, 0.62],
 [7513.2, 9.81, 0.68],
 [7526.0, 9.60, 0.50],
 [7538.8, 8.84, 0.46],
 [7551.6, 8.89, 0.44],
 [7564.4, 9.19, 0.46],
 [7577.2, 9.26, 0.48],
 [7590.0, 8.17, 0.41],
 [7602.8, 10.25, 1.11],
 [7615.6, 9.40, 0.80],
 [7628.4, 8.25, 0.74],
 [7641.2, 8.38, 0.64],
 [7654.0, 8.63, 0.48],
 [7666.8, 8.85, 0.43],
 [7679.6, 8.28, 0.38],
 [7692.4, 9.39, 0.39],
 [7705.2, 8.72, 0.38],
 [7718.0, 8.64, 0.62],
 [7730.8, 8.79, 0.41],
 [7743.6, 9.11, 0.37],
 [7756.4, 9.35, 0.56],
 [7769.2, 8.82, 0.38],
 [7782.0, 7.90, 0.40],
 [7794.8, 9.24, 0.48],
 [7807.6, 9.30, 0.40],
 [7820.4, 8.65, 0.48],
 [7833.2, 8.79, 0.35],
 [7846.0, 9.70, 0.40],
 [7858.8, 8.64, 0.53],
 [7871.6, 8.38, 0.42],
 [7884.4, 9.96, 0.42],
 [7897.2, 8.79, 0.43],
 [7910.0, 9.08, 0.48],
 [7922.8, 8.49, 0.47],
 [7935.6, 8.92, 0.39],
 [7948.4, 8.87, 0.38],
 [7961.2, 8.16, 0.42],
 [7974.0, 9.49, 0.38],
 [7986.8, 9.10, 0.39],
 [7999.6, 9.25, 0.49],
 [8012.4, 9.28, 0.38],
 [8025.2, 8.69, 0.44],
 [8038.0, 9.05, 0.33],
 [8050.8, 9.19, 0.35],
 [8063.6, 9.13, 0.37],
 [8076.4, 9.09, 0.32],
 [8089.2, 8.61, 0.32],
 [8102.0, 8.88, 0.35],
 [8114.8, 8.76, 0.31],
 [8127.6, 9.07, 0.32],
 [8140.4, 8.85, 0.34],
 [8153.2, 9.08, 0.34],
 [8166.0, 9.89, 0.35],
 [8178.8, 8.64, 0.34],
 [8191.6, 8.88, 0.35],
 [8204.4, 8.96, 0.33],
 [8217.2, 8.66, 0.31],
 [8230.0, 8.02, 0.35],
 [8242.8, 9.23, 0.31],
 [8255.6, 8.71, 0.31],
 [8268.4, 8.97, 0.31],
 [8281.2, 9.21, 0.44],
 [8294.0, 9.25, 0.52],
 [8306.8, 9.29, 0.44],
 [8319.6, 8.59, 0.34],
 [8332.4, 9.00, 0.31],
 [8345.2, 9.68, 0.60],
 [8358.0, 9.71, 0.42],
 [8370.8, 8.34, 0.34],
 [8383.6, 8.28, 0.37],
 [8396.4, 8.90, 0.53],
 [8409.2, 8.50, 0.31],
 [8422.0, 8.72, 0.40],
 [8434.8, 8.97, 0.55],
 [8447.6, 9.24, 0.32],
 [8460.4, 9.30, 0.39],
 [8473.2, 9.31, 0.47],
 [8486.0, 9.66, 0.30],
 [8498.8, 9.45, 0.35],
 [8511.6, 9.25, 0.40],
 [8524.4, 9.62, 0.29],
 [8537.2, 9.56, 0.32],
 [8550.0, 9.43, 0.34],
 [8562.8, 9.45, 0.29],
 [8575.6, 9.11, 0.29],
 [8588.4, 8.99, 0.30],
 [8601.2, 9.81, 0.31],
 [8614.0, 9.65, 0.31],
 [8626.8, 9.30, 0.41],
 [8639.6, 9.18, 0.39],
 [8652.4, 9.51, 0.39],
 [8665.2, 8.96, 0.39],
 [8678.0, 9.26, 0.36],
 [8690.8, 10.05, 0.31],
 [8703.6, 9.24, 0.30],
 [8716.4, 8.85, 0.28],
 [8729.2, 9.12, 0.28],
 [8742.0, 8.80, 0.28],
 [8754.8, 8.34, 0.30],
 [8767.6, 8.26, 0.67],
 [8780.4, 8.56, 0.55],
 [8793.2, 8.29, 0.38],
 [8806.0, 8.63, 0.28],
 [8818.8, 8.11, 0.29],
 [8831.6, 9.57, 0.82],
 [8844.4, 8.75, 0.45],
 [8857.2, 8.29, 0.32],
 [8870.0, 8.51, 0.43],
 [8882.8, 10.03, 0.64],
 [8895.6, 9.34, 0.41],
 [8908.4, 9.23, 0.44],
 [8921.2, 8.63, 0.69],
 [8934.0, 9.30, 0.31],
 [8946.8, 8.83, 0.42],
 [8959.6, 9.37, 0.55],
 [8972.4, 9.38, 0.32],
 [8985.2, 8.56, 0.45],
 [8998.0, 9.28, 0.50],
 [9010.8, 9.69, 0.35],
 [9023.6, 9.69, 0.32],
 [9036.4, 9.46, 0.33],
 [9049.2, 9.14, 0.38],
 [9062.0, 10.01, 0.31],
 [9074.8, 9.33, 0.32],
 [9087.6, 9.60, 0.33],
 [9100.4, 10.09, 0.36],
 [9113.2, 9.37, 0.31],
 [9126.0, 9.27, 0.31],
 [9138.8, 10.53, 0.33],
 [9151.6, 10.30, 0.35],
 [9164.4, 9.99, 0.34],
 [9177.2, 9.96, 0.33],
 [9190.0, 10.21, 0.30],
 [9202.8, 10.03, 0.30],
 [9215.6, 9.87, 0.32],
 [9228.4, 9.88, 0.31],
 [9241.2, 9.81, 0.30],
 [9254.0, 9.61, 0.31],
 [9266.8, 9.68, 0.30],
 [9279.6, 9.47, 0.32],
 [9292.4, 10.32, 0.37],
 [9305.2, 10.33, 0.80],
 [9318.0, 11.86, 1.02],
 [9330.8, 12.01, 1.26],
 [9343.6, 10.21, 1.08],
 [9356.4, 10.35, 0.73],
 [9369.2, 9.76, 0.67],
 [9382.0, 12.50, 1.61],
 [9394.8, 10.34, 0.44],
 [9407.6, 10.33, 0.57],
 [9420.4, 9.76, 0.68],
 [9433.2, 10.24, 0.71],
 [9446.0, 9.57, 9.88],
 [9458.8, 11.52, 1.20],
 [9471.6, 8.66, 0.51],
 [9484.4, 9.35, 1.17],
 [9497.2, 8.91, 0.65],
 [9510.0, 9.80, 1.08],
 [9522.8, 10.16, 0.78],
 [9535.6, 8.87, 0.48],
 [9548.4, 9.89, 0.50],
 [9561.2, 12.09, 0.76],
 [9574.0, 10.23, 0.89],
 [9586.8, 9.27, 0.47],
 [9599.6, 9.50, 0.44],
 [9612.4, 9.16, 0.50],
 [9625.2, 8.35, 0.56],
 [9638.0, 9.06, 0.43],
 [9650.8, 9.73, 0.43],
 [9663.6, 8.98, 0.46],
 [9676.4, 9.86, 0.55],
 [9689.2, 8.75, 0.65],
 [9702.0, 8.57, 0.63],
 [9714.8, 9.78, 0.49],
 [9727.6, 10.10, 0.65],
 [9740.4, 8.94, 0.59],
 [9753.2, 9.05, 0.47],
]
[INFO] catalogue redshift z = 0.234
